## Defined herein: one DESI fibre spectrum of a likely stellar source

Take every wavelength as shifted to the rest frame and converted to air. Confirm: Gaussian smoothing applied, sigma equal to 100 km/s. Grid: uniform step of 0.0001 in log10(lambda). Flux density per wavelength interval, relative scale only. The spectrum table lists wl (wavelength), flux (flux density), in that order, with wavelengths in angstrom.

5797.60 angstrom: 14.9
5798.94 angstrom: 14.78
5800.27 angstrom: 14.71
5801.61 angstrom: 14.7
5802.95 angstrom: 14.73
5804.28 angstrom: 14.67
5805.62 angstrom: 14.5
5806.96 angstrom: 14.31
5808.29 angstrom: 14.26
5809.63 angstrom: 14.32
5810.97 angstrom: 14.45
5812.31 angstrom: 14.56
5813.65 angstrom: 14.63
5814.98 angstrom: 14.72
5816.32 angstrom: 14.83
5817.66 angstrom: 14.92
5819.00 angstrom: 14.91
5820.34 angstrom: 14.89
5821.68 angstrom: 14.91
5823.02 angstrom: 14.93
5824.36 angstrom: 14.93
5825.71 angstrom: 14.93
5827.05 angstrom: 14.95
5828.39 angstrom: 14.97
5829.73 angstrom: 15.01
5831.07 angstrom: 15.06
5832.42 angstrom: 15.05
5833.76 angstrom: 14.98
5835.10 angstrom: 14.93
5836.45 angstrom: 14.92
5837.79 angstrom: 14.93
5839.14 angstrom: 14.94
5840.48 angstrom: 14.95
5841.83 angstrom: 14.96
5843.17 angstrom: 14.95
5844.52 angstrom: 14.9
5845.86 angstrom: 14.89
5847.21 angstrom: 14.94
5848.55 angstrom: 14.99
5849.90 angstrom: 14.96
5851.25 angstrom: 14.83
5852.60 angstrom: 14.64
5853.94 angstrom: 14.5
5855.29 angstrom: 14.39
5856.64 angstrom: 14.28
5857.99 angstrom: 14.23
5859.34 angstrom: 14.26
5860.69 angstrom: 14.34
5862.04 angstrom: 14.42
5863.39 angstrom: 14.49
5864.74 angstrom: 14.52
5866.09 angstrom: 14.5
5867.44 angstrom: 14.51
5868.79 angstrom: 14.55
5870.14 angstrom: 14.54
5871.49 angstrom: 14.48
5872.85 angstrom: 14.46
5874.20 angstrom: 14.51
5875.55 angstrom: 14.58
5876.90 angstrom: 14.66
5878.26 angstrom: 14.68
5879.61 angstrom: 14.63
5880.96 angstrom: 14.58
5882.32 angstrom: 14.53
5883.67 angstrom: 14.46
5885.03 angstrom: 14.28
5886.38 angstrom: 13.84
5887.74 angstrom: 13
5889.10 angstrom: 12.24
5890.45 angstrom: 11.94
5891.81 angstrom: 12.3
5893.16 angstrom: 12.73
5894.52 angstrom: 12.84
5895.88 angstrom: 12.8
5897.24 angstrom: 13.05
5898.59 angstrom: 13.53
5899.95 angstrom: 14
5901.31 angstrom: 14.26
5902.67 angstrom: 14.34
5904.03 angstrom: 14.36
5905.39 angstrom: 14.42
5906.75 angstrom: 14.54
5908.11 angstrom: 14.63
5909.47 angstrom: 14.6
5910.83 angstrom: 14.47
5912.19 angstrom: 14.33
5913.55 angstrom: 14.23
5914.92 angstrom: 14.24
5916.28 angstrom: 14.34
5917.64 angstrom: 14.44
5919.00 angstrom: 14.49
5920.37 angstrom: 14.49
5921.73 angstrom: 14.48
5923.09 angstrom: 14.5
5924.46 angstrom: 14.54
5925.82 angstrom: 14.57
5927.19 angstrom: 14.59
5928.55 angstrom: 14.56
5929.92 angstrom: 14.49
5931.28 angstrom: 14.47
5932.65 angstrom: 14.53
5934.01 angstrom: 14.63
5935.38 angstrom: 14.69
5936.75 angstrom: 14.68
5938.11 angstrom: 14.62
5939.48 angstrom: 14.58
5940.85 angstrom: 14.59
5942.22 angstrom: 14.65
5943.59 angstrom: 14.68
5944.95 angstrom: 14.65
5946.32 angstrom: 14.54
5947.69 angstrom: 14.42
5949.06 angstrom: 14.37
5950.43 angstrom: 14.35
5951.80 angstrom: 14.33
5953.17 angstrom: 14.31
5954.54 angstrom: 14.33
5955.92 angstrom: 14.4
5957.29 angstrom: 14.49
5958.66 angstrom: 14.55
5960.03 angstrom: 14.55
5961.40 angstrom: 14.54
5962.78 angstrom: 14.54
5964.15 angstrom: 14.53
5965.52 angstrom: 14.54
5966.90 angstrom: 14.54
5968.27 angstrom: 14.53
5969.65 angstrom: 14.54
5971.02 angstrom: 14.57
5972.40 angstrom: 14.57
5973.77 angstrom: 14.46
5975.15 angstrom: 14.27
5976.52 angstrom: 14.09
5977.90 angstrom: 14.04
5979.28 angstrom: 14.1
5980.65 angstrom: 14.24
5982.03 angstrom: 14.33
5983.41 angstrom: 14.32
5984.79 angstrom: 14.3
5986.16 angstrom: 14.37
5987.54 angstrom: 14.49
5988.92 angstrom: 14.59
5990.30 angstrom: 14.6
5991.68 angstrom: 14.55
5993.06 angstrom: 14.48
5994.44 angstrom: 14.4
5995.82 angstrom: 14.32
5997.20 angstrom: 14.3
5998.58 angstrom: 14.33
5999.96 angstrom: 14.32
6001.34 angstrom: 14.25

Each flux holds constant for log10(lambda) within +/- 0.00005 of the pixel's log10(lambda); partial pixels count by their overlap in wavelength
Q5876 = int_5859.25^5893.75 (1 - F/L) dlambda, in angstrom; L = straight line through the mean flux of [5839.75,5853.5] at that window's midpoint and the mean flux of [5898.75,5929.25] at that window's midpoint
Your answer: 1.4 angstrom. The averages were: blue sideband 14.9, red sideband 14.4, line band 14.1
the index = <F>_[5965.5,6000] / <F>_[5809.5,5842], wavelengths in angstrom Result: 0.97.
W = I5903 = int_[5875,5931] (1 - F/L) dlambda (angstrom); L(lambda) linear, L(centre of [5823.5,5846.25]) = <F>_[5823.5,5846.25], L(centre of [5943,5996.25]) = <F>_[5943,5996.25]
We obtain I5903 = 2.38 angstrom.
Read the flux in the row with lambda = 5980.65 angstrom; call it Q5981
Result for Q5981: 14.24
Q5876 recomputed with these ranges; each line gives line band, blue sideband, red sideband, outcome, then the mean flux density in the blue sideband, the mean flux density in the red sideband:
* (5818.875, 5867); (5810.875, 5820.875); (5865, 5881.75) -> -0.4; 14.8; 14.6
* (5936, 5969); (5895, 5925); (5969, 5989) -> -0.5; 14.2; 14.3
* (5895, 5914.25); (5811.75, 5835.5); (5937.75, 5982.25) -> 0.7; 14.9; 14.4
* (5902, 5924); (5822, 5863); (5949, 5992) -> 0.2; 14.8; 14.4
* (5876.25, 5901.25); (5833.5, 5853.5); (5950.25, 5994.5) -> 2.0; 14.9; 14.4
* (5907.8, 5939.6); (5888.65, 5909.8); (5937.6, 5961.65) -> -1.1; 13.5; 14.5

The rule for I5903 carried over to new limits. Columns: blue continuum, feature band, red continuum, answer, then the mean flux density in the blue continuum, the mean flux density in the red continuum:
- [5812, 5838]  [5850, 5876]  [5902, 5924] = 0.4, 14.9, 14.4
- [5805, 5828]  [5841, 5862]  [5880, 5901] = -0.9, 14.7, 13.4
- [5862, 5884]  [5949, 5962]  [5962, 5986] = 0.0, 14.5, 14.4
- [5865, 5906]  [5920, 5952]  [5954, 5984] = -0.7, 13.9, 14.4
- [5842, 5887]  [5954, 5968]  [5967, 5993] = -0.1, 14.6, 14.4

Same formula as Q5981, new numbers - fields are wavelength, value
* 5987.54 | 14.49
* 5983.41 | 14.32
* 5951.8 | 14.33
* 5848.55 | 14.99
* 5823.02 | 14.93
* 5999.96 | 14.32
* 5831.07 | 15.06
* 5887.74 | 13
